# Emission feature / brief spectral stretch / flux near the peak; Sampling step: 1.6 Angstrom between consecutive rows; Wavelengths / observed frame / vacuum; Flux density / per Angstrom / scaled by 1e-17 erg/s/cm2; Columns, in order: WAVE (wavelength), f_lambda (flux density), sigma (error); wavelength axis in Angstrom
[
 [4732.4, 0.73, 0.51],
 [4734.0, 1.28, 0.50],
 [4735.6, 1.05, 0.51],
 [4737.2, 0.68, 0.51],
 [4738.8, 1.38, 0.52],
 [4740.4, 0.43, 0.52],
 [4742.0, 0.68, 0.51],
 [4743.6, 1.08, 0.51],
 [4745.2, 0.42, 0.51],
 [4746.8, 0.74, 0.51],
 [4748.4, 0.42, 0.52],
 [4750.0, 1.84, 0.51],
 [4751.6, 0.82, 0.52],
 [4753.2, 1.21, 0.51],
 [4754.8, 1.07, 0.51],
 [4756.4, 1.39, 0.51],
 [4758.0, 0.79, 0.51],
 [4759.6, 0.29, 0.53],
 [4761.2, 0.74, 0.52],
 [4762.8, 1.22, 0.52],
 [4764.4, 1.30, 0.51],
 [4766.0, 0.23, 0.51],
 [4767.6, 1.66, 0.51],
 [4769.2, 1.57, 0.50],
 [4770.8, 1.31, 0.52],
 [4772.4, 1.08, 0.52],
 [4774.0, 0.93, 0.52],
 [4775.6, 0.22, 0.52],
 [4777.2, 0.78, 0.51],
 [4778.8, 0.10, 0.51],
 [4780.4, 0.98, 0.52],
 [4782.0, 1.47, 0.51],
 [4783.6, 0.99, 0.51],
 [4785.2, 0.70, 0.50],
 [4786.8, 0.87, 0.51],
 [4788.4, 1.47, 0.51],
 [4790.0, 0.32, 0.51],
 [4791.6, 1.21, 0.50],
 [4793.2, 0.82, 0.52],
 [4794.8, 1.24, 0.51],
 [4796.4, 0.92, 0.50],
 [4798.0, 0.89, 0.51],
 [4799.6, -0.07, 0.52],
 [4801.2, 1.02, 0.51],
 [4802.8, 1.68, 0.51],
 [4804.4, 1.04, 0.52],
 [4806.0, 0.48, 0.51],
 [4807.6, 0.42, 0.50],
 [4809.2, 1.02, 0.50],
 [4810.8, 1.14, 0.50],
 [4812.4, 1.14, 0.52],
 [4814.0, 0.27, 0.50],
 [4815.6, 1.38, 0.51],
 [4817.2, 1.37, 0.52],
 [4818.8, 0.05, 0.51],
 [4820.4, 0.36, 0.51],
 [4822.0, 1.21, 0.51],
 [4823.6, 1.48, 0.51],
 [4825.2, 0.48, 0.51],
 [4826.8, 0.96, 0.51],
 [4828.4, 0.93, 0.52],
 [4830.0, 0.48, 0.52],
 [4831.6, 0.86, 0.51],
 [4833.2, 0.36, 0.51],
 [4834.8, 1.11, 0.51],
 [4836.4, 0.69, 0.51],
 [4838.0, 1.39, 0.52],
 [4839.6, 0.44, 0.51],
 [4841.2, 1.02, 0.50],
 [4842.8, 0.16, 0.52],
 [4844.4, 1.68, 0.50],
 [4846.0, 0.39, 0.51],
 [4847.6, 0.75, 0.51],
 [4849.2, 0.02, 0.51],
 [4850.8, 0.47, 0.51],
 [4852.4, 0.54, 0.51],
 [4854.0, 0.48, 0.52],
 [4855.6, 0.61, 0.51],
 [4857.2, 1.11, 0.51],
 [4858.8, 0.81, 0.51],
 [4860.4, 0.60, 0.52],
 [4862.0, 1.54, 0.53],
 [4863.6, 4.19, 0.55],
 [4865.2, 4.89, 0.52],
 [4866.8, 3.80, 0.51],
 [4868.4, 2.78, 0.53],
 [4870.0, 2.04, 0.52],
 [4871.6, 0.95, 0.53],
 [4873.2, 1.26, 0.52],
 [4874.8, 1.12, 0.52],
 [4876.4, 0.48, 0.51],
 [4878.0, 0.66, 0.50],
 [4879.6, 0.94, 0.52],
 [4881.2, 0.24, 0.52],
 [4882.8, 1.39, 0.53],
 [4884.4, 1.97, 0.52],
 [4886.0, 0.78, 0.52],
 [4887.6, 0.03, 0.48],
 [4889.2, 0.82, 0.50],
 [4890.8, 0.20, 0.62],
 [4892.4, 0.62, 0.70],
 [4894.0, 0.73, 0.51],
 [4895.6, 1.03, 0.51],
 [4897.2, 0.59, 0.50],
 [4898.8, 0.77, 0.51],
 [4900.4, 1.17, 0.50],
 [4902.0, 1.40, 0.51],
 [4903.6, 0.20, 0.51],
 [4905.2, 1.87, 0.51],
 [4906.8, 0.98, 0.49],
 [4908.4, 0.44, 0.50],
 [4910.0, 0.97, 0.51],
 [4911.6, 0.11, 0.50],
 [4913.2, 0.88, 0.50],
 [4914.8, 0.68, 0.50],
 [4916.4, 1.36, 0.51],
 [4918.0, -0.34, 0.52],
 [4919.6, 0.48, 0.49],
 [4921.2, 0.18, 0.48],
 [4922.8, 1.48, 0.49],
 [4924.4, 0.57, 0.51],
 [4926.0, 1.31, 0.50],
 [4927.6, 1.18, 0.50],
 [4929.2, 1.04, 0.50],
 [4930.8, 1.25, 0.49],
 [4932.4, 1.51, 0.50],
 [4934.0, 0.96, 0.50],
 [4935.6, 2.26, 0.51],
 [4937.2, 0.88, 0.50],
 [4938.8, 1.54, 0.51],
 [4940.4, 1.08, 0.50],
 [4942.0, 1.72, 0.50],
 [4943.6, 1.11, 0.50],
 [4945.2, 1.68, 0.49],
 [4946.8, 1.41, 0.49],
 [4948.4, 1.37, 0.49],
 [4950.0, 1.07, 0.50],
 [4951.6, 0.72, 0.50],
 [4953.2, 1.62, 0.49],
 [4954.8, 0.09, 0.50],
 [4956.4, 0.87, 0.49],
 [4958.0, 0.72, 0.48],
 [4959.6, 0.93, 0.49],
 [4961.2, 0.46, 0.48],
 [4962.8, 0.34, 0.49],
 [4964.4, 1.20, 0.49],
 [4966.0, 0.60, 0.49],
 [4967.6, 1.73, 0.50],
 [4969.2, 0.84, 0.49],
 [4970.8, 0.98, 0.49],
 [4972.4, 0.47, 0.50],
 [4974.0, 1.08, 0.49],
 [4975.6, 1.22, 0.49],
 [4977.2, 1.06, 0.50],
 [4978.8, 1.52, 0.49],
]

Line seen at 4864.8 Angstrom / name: [O II] 3727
